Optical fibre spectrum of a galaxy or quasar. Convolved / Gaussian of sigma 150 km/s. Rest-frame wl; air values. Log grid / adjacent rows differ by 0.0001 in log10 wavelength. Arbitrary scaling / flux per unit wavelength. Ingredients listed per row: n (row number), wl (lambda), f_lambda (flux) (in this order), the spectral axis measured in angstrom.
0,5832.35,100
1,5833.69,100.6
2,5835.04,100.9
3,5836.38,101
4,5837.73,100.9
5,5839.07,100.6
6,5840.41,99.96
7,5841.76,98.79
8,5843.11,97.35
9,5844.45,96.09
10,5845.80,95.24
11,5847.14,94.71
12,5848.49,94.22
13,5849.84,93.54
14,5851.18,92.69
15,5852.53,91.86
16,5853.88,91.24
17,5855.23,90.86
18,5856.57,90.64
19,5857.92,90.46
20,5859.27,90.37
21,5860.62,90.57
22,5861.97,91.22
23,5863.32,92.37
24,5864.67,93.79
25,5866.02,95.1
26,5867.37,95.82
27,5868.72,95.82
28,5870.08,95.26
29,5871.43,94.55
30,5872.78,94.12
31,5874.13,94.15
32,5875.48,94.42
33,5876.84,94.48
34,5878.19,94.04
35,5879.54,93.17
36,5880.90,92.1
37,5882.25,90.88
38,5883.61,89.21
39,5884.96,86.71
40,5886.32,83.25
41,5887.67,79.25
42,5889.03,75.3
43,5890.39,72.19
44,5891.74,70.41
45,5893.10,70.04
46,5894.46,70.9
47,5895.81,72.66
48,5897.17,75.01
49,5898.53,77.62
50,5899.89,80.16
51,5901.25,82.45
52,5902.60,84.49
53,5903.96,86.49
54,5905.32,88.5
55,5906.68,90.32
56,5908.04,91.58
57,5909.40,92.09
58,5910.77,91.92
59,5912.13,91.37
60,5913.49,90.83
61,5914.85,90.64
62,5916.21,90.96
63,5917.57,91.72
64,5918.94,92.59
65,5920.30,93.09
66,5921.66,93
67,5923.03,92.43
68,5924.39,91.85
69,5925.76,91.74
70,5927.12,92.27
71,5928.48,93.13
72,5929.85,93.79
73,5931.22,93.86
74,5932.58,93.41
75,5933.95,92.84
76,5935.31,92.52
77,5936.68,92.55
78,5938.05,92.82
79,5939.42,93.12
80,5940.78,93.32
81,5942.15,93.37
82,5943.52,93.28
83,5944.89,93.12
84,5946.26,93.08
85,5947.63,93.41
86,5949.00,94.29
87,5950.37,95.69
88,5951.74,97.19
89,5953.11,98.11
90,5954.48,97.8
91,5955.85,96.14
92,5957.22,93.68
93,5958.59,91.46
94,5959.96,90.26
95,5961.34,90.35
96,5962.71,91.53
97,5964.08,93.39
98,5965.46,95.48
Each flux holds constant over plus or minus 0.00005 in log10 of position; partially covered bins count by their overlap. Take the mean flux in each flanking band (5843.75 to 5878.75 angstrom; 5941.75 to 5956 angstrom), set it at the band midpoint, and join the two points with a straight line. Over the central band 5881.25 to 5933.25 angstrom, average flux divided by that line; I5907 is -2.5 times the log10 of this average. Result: 0.096 mag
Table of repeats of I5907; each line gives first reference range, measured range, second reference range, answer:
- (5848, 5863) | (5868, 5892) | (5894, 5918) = 0.002 mag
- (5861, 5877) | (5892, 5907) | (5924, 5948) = 0.179 mag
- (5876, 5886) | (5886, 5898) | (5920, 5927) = 0.229 mag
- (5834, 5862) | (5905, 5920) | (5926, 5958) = 0.036 mag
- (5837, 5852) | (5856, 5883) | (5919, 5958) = 0.032 mag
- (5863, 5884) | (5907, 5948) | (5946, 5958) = 0.029 mag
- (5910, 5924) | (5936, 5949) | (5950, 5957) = 0.026 mag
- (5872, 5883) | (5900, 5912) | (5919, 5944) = 0.059 mag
